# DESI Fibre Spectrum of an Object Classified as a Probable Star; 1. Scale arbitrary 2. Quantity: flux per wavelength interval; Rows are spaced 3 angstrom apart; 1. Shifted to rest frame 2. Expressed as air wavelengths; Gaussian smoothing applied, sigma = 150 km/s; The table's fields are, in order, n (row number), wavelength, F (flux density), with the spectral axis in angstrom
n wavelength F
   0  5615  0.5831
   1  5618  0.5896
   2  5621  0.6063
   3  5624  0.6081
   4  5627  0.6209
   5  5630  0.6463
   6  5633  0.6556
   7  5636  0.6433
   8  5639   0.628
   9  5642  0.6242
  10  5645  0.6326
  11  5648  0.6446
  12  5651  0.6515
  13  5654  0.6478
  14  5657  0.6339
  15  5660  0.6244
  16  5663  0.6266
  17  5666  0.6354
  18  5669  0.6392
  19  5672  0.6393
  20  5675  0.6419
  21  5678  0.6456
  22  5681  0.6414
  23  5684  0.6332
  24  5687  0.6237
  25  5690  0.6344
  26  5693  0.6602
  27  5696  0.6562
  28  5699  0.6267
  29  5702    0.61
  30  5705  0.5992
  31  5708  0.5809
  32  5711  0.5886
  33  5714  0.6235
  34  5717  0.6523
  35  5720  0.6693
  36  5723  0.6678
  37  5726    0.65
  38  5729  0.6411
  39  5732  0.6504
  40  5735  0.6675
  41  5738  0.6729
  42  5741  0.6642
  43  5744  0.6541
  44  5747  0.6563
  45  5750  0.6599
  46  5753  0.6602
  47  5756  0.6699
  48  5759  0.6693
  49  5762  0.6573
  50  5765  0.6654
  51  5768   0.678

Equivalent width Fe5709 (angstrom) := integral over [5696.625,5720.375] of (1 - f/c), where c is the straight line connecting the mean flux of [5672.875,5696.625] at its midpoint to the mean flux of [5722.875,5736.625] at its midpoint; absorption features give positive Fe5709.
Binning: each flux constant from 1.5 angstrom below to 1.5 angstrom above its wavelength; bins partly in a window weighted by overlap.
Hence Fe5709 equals 1.1 angstrom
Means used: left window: 0.641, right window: 0.654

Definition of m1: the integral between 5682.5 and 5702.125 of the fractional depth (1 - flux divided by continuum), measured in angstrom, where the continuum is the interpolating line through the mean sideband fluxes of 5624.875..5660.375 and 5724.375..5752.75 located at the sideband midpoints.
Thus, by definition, 0.3 angstrom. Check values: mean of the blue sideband 0.638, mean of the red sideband 0.658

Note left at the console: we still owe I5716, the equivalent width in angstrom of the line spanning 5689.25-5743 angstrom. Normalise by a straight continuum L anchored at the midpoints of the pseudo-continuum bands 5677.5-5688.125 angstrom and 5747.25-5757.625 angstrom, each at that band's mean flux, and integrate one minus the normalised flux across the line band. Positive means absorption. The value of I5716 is 0.7 angstrom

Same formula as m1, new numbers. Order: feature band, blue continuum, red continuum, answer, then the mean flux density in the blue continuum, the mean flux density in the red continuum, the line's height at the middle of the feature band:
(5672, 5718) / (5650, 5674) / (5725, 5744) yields 1.31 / 0.637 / 0.658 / 0.646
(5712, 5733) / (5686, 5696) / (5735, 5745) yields 0.25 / 0.643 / 0.665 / 0.657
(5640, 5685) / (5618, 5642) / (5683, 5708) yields -0.73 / 0.627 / 0.627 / 0.627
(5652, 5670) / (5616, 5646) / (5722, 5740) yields -0.01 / 0.625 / 0.658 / 0.635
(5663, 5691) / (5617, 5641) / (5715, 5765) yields 0.16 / 0.625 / 0.66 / 0.64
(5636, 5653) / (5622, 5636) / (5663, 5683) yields -0.05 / 0.633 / 0.639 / 0.635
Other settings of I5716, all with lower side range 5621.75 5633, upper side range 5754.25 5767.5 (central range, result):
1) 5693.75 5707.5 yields 0.6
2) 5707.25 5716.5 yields 0.7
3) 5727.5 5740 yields 0.0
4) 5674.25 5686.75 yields 0.1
